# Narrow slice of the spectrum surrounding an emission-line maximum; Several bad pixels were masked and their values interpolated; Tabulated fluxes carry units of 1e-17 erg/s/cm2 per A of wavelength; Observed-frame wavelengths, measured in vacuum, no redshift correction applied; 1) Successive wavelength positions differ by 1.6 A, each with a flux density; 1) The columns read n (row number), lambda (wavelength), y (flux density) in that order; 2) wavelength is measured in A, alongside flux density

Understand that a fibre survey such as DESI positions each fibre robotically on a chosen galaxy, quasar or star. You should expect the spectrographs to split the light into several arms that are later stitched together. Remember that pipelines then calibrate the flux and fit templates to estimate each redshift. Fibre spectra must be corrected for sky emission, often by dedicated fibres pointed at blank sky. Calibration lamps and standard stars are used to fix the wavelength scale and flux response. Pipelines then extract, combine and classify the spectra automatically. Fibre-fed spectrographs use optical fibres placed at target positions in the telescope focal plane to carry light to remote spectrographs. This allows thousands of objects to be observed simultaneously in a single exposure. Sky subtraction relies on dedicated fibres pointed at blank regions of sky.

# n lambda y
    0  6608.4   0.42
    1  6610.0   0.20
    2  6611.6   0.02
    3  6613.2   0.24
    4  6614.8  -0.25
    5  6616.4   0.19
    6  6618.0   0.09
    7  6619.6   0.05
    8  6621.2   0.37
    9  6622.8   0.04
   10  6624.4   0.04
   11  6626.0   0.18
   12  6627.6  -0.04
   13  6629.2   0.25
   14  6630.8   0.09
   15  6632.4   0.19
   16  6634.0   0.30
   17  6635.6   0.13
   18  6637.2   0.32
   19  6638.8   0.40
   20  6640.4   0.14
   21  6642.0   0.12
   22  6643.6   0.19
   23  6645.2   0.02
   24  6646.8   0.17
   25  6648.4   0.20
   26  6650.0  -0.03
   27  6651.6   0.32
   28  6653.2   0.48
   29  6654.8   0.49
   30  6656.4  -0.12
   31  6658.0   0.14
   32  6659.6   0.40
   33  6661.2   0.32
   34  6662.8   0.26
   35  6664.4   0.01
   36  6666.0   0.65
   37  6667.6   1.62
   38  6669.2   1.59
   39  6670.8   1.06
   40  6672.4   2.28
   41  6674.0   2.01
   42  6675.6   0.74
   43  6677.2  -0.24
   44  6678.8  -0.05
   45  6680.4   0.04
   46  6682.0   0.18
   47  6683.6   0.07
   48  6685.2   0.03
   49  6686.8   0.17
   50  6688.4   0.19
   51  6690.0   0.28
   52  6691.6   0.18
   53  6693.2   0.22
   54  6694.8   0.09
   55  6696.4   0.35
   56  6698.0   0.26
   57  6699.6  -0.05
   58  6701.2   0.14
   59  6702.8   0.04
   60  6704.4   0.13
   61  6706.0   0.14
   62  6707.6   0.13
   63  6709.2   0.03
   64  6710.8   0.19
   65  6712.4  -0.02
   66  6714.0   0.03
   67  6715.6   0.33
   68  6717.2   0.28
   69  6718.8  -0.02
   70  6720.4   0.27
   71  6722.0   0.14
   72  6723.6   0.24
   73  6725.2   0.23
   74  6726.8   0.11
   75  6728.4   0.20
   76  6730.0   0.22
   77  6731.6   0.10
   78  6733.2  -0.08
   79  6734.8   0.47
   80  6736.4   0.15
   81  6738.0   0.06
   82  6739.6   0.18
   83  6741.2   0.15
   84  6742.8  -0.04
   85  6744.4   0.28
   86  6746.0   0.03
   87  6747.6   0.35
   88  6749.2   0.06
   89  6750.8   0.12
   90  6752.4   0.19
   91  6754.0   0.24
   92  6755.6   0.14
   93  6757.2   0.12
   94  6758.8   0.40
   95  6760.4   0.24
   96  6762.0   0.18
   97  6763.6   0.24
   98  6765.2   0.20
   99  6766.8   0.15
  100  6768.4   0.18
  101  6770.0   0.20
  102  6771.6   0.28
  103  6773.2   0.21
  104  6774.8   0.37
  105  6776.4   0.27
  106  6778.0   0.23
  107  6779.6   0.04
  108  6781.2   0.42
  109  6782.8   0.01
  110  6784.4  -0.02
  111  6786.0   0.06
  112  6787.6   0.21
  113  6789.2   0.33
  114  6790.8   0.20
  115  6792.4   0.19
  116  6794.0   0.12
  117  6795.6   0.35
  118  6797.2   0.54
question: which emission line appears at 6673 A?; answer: [O II]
